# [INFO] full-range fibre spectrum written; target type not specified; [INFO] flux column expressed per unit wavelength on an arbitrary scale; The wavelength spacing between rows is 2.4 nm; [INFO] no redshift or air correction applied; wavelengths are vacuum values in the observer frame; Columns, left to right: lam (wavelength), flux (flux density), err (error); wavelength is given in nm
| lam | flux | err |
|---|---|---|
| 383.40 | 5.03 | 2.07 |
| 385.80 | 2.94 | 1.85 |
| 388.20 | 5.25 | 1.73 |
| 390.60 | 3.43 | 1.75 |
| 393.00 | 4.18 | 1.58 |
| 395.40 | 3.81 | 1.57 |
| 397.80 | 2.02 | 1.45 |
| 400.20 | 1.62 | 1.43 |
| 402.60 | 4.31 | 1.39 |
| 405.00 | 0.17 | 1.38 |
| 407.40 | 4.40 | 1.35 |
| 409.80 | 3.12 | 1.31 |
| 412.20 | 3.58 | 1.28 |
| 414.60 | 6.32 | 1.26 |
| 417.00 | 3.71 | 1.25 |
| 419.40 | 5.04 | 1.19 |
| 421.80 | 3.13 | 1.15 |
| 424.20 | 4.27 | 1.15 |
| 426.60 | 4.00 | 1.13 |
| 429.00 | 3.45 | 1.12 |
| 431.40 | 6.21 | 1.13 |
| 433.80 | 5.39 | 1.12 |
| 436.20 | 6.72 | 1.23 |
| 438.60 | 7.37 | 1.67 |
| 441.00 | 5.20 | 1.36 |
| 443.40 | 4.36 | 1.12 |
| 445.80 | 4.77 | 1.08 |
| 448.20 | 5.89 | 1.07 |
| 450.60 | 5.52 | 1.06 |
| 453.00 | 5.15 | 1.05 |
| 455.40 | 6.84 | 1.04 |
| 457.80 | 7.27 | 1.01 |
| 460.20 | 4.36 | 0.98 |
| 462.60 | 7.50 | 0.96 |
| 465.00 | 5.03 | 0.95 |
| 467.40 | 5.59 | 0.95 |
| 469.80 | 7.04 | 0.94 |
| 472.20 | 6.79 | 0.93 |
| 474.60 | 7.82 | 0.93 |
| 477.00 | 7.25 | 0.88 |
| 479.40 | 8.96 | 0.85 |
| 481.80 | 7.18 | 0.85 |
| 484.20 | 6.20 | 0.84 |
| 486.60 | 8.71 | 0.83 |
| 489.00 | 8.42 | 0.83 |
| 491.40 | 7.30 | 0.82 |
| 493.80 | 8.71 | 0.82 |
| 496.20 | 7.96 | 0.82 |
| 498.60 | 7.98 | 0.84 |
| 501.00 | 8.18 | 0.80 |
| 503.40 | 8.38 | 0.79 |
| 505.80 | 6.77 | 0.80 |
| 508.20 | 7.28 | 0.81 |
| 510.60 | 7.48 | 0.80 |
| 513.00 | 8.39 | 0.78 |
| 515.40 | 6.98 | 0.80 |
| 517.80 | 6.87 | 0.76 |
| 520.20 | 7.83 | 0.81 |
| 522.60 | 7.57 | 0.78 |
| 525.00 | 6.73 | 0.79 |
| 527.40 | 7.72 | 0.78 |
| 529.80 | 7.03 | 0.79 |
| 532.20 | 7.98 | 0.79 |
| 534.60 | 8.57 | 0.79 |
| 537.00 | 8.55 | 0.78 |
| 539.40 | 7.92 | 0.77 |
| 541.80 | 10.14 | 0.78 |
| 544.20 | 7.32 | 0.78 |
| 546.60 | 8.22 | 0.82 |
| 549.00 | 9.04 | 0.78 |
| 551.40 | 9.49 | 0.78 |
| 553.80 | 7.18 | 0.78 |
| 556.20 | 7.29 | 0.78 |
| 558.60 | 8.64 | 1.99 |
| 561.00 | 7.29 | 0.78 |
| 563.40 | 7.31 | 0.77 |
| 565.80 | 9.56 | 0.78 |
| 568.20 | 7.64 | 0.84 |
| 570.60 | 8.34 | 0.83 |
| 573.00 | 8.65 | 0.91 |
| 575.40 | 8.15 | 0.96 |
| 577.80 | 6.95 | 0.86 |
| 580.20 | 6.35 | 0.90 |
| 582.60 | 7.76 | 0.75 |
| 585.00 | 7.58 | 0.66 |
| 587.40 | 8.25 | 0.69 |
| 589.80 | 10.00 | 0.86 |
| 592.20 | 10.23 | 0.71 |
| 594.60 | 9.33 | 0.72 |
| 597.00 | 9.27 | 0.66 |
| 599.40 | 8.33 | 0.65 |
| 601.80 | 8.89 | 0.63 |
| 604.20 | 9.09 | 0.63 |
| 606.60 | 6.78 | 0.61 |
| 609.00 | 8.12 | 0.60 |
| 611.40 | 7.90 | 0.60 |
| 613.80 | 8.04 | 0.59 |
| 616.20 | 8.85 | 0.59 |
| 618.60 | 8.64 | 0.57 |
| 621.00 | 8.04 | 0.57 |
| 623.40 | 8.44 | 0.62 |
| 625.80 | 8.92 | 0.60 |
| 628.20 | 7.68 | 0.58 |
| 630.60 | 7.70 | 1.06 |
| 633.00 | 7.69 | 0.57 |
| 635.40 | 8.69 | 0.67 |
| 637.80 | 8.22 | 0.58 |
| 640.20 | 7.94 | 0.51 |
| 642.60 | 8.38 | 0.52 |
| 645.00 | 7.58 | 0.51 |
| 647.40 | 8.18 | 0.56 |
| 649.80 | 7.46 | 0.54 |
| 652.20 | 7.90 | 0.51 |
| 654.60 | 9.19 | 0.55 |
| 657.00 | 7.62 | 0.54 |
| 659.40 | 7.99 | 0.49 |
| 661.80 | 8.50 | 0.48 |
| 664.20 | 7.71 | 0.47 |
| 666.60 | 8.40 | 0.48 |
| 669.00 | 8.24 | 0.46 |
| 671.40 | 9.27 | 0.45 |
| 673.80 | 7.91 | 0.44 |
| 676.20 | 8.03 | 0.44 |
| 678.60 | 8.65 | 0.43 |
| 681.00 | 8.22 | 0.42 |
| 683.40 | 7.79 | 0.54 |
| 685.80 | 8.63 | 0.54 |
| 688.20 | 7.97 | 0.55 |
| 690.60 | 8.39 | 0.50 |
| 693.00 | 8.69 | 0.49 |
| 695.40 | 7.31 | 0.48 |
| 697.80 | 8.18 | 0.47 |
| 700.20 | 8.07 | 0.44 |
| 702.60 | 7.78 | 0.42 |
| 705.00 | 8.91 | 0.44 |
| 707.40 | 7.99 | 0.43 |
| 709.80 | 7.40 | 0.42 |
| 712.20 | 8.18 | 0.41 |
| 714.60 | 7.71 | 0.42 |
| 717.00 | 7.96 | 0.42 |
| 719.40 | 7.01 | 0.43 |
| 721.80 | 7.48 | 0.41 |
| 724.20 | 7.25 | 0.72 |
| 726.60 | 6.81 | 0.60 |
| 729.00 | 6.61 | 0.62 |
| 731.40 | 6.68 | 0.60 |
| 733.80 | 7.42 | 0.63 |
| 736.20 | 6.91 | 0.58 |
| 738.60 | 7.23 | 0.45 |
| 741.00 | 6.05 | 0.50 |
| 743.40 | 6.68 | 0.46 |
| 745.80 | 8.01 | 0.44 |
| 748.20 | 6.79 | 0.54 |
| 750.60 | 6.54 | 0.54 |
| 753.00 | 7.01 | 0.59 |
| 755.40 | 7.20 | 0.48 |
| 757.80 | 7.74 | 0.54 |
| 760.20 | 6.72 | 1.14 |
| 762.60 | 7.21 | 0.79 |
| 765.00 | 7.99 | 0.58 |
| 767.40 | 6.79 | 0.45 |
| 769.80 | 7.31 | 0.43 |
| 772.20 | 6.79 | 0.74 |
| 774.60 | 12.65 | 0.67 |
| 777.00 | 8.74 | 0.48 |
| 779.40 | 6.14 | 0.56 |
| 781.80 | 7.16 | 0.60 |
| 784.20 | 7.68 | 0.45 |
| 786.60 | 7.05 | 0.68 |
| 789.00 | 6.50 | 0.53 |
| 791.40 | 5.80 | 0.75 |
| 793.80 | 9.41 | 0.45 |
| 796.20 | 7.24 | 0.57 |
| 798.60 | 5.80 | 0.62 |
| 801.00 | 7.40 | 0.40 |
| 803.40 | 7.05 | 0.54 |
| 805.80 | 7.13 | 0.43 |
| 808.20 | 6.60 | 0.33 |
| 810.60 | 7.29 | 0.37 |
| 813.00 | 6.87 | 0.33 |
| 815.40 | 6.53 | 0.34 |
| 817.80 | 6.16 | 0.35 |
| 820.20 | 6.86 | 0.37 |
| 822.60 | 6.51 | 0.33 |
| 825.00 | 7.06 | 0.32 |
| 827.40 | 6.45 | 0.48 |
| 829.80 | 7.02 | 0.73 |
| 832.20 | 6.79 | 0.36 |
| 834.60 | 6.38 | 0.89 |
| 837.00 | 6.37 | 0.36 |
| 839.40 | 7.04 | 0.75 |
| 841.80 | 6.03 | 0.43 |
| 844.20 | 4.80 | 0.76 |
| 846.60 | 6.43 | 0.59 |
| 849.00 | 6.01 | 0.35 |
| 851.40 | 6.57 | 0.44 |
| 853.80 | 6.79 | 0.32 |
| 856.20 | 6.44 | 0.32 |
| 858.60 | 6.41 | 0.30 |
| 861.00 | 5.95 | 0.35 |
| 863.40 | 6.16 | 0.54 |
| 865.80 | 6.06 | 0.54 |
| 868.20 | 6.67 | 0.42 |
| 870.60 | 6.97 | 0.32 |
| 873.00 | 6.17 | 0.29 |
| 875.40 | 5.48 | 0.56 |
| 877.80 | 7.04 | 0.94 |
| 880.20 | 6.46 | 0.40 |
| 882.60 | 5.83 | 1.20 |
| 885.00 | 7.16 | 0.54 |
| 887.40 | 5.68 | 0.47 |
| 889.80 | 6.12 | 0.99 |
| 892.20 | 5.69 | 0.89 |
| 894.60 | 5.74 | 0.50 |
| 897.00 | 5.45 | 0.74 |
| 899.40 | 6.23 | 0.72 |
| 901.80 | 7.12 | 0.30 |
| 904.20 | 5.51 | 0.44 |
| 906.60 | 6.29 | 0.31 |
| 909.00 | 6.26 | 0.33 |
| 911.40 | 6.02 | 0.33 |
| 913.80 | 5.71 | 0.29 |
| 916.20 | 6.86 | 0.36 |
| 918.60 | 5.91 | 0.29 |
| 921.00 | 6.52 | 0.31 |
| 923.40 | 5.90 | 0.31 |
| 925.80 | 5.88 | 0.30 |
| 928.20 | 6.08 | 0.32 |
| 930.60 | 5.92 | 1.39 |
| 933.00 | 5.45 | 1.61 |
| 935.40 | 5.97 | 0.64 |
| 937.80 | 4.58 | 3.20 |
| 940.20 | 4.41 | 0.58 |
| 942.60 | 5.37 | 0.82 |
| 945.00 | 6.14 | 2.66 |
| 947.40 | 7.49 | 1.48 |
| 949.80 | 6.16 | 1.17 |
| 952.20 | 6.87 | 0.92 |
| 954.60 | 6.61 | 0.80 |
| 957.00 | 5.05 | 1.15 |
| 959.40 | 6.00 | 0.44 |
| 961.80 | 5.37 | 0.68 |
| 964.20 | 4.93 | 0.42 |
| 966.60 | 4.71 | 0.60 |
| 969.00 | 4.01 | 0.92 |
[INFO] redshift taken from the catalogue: 0.18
